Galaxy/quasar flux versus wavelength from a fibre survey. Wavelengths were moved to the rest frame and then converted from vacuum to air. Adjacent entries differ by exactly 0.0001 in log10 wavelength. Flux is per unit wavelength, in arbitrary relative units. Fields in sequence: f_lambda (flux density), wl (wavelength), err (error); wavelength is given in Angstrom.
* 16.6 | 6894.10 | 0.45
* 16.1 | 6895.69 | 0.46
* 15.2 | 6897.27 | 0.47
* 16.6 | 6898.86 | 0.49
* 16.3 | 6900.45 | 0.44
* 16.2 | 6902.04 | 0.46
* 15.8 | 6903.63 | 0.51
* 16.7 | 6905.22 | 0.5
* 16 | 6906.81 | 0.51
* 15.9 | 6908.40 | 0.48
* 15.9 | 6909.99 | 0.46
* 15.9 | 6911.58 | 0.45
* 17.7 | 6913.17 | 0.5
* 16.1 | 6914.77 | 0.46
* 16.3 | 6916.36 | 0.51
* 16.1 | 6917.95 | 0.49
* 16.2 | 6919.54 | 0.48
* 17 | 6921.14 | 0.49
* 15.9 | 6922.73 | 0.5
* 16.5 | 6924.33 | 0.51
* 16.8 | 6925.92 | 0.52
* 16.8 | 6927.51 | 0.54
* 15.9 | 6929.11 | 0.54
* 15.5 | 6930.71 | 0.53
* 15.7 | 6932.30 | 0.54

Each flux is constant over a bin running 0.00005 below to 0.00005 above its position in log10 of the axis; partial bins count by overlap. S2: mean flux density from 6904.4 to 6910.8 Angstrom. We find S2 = 16.1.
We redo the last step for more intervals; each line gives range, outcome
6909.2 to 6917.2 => 16.4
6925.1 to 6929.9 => 16.5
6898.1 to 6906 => 16.3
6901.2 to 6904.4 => 16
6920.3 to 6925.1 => 16.4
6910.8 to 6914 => 16.8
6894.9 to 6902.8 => 16.1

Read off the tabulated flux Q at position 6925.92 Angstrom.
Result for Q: 16.8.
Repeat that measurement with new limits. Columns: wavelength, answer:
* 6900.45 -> 16.3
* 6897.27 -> 15.2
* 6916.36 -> 16.3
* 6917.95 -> 16.1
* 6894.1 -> 16.6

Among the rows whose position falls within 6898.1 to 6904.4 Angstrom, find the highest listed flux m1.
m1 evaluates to 16.6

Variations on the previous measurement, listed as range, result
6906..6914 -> 17.7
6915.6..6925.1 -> 17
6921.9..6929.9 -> 16.8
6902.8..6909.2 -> 16.7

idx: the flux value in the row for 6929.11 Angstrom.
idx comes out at 15.9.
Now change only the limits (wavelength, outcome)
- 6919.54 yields 16.2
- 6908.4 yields 15.9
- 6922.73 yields 15.9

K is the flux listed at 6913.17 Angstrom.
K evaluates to 17.7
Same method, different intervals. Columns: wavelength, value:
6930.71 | 15.5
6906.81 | 16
